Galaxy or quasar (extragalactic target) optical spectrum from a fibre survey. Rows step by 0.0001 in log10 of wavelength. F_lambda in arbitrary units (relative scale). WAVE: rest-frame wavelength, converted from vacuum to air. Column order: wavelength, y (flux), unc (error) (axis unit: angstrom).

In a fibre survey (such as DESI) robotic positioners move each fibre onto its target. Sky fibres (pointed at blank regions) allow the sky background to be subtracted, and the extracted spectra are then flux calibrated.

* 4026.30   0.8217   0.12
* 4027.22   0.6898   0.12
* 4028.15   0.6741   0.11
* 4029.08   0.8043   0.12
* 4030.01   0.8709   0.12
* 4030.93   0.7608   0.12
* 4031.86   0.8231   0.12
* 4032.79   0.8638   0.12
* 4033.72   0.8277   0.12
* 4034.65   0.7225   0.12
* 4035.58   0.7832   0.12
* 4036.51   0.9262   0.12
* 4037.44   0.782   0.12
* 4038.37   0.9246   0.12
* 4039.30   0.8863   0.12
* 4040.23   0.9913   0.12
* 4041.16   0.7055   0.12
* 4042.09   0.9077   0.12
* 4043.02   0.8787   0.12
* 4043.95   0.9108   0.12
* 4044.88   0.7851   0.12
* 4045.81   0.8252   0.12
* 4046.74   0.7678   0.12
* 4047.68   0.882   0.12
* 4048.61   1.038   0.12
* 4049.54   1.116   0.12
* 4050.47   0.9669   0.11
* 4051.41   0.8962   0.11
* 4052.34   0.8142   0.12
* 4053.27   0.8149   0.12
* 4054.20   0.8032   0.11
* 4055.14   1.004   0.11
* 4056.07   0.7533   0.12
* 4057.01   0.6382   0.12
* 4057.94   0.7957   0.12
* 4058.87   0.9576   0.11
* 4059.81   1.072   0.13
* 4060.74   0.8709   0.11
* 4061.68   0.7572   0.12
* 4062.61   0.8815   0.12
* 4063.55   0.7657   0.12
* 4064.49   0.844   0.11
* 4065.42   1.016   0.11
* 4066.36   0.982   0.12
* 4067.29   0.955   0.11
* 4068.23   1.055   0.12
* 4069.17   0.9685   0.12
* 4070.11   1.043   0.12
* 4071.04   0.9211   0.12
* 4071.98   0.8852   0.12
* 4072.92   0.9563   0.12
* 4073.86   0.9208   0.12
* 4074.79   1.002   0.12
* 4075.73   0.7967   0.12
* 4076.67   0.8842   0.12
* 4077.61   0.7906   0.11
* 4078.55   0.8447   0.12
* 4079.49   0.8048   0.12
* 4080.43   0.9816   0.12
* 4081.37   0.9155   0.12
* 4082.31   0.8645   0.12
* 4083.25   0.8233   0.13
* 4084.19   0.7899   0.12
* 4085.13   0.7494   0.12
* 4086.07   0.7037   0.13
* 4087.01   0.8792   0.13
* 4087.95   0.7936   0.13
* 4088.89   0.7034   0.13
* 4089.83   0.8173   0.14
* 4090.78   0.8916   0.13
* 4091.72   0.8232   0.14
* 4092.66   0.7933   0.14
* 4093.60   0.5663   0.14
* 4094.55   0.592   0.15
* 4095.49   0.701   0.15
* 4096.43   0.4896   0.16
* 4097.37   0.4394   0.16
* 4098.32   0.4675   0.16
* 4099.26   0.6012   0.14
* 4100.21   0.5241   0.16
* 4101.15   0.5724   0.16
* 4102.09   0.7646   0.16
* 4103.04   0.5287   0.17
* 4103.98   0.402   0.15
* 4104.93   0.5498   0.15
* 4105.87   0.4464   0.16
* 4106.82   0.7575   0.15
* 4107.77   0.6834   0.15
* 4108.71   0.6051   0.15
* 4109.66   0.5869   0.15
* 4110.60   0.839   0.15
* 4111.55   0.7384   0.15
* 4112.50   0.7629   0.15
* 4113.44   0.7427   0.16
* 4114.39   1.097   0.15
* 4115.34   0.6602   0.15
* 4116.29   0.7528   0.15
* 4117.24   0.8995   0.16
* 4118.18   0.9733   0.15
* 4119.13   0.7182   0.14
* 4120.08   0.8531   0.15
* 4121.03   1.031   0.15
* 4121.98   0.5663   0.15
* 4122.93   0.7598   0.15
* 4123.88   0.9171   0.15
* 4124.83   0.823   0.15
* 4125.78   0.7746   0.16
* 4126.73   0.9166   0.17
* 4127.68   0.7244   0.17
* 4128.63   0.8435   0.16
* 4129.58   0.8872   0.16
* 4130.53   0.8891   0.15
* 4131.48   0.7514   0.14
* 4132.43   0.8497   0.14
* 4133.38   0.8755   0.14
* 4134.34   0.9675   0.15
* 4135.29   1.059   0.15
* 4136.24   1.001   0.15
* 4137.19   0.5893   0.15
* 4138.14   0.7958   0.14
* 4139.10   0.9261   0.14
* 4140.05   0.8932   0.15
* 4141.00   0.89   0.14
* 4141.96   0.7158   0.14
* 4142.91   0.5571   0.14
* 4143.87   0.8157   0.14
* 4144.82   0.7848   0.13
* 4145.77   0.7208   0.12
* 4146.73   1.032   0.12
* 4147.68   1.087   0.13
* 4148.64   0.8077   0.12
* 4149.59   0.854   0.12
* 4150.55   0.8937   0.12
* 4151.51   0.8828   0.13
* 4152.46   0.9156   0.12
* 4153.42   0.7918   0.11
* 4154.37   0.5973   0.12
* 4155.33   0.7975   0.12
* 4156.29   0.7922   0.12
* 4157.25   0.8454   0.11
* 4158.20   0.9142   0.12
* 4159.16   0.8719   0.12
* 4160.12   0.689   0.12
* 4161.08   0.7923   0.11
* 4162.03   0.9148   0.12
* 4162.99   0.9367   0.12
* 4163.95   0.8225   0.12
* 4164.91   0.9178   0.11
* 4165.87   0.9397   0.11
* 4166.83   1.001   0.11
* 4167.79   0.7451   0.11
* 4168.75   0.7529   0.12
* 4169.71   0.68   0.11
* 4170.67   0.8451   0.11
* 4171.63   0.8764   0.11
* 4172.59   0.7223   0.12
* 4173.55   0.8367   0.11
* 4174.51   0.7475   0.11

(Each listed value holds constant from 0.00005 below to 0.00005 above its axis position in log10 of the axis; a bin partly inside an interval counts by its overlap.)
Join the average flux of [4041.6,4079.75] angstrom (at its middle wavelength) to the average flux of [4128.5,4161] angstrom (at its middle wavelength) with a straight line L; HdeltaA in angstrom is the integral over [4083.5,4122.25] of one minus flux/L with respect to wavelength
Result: 7.2 angstrom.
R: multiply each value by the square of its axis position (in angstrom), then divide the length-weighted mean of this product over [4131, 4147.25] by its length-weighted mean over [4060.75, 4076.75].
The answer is 0.94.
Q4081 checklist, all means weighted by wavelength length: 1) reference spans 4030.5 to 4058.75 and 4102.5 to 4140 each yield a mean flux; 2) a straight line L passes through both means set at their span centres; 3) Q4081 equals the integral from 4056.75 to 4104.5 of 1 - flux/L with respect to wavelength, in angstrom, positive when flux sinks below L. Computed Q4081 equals 1.6 angstrom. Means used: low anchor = 0.855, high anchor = 0.785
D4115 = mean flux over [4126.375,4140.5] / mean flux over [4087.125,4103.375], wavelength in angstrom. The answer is 1.3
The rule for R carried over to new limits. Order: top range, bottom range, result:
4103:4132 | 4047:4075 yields 0.86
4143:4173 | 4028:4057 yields 1.04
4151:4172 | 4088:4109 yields 1.37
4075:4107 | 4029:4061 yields 0.84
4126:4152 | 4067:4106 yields 1.15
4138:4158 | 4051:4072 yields 0.97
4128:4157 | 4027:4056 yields 1.04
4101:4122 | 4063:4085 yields 0.82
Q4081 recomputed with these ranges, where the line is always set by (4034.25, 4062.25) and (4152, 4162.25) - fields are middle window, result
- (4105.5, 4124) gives 1.38 angstrom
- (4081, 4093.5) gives 0.63 angstrom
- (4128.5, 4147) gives -0.48 angstrom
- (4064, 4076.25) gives -1.35 angstrom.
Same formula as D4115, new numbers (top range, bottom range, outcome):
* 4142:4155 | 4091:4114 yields 1.31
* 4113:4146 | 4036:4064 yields 0.95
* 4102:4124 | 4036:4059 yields 0.84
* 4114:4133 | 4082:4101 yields 1.20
